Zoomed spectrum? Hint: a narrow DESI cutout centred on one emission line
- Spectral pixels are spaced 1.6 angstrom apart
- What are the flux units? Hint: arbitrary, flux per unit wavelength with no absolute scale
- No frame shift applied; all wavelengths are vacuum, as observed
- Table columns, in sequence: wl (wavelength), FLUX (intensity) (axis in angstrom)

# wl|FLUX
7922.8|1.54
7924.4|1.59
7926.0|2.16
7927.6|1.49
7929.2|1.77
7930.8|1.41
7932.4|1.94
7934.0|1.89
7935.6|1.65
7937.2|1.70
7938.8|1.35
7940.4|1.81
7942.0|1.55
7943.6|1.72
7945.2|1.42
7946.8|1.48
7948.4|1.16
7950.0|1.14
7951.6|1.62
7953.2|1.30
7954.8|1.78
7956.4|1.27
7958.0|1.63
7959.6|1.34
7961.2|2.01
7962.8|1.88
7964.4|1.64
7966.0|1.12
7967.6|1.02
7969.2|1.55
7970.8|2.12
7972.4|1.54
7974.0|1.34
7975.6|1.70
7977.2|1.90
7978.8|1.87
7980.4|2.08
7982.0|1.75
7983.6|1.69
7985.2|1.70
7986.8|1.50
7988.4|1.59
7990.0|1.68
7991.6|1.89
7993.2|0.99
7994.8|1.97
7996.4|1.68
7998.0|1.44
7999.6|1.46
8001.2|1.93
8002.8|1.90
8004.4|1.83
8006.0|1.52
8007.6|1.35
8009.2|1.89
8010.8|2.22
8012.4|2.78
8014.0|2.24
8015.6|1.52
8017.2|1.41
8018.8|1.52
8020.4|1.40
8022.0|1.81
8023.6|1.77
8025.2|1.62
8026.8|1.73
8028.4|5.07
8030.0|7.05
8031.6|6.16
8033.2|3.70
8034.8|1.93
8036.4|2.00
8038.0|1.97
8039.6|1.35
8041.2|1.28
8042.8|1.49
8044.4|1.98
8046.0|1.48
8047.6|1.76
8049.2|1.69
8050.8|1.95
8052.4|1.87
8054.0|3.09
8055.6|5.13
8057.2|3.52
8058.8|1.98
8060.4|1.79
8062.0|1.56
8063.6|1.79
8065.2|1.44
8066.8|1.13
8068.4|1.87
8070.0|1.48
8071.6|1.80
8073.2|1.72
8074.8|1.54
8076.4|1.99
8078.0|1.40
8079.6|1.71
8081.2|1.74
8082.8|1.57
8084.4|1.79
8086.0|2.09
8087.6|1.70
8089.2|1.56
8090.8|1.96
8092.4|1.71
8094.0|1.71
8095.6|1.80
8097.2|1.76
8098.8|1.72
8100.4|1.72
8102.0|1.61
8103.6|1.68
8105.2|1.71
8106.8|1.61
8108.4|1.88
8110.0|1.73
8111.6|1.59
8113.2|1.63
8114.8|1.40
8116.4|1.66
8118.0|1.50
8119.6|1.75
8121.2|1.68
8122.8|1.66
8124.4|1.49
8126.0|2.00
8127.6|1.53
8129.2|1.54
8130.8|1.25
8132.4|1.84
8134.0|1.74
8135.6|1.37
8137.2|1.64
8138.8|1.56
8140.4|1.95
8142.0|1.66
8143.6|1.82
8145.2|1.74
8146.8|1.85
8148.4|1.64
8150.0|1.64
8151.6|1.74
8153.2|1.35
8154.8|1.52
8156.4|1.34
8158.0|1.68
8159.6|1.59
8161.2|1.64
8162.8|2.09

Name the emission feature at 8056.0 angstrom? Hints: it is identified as [N II] 6583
